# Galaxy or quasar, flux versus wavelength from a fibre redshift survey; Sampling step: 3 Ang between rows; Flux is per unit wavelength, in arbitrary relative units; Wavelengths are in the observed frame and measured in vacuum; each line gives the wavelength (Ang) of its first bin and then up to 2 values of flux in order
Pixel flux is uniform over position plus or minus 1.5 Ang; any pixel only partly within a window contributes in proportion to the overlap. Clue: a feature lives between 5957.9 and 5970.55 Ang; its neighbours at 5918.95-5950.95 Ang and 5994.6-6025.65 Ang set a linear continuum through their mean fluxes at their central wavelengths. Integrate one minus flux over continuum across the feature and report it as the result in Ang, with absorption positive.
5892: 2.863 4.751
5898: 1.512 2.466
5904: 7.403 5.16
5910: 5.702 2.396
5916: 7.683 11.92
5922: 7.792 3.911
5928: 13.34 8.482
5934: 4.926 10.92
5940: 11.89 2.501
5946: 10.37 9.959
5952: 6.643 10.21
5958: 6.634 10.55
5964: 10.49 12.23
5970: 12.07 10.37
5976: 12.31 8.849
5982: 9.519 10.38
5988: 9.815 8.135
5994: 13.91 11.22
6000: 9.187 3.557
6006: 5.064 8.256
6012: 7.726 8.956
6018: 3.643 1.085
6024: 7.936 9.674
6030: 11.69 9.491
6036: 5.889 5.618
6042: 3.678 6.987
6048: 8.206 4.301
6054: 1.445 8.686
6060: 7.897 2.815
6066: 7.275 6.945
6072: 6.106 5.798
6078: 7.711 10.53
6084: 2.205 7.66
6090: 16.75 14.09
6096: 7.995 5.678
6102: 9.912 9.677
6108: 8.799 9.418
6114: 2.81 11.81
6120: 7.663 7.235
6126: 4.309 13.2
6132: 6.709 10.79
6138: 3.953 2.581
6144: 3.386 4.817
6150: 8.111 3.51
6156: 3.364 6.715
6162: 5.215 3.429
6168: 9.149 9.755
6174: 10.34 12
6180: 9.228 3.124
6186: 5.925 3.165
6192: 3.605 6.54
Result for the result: -4.5 Ang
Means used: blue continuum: 8.55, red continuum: 6.89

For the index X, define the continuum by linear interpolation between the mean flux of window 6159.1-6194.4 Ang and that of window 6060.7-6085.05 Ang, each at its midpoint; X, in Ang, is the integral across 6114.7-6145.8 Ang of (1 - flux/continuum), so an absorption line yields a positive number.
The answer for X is -2.18 Ang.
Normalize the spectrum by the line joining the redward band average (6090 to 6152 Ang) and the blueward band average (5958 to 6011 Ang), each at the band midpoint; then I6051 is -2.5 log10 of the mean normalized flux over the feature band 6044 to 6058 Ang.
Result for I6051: 0.45 mag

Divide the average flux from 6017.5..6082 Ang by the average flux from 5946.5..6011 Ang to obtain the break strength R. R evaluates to 0.69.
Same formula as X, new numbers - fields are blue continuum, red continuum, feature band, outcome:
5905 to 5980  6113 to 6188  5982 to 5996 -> -3.8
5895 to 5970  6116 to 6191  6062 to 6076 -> 2.4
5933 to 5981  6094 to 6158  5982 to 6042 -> 5.6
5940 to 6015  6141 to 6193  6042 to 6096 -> 2.4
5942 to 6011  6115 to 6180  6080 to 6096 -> -4.5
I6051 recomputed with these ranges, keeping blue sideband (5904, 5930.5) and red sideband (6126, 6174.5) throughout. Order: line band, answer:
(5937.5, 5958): -0.192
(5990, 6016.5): -0.209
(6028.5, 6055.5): 0.077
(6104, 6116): -0.181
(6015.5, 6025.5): 0.419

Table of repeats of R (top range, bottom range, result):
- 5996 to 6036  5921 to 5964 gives 0.87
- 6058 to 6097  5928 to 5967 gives 0.89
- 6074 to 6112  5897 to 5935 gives 1.39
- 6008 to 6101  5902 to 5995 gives 0.81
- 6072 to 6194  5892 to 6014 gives 0.89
